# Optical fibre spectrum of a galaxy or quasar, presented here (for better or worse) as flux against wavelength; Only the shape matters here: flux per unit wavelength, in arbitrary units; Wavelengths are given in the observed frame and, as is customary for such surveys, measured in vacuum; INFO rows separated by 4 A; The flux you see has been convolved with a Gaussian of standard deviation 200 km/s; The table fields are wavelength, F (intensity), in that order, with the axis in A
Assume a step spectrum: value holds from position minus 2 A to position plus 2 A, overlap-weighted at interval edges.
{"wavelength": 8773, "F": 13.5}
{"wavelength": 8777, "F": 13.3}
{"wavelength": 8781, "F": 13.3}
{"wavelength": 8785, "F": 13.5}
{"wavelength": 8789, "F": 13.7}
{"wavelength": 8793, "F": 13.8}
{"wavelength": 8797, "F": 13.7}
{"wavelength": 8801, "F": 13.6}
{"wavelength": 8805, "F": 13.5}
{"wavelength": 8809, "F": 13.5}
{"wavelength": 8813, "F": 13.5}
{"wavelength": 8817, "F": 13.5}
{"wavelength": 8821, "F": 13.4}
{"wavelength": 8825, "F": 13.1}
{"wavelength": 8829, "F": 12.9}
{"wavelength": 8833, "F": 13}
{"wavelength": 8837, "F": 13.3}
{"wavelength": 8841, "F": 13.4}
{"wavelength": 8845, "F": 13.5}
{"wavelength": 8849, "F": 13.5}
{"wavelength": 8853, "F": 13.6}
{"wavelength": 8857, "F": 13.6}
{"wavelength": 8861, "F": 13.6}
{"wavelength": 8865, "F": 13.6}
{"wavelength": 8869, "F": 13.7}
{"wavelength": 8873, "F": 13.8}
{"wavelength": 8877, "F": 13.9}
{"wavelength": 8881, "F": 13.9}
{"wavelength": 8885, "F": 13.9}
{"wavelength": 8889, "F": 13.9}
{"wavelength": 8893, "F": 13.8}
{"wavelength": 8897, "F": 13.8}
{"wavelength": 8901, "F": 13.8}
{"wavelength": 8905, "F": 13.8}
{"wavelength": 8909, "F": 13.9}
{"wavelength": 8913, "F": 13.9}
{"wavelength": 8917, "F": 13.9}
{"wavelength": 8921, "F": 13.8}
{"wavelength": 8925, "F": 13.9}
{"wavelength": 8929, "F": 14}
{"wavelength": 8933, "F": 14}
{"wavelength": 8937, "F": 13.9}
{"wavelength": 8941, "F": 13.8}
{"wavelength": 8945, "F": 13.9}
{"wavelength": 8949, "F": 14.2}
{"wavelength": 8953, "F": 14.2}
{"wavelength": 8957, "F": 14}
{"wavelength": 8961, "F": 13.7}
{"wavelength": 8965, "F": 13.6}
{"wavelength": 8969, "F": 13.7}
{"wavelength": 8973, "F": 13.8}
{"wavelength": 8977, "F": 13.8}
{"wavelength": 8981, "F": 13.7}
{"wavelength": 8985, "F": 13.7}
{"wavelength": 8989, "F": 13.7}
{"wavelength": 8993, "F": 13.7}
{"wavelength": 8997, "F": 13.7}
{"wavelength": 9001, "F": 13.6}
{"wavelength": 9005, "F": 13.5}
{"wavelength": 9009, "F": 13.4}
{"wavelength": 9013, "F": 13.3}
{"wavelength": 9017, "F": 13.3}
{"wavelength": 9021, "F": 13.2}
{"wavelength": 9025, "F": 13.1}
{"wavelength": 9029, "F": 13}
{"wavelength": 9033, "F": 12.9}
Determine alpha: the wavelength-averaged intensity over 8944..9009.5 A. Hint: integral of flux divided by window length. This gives 13.8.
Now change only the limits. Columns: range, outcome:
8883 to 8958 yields 13.9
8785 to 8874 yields 13.5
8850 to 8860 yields 13.6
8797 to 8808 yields 13.6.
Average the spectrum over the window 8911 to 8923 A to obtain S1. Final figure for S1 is 13.9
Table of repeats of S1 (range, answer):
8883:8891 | 13.9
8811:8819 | 13.5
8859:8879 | 13.7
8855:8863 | 13.6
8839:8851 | 13.5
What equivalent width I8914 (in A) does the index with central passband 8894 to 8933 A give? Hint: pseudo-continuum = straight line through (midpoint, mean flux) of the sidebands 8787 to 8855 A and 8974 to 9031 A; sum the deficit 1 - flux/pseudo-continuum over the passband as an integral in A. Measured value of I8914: -1.18 A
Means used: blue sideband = 13.4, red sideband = 13.5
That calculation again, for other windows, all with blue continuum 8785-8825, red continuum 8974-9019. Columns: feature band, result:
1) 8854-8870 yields -0.1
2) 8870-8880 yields -0.2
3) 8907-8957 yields -1.4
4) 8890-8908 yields -0.3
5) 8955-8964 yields -0.2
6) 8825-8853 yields 0.6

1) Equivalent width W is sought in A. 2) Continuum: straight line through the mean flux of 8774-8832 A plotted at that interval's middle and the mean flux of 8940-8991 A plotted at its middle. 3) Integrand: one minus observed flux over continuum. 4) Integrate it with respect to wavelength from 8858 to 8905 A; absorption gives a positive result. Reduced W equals -0.5 A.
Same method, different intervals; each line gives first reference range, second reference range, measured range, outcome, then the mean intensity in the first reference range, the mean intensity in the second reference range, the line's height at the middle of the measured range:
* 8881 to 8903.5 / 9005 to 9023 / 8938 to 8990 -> -1.1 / 13.8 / 13.3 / 13.5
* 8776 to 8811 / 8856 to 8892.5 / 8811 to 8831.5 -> 0.5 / 13.6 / 13.8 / 13.6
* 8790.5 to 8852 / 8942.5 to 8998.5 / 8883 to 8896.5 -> -0.3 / 13.4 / 13.8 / 13.6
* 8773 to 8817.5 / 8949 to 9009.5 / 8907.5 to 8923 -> -0.2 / 13.5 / 13.7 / 13.7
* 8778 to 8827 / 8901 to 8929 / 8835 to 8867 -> 0.4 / 13.5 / 13.9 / 13.7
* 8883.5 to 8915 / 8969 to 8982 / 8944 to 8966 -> -0.3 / 13.8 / 13.8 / 13.8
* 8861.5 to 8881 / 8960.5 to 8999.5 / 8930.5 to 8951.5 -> -0.4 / 13.8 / 13.7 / 13.7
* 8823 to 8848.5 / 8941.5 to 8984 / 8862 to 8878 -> -0.4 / 13.2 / 13.9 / 13.4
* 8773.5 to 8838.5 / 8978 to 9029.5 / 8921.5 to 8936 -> -0.5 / 13.4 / 13.5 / 13.5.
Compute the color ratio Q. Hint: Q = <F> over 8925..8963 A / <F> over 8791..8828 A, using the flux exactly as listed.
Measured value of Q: 1.0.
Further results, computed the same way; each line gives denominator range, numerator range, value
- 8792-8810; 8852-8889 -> 1.01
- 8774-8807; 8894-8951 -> 1.03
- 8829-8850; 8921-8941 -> 1.05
